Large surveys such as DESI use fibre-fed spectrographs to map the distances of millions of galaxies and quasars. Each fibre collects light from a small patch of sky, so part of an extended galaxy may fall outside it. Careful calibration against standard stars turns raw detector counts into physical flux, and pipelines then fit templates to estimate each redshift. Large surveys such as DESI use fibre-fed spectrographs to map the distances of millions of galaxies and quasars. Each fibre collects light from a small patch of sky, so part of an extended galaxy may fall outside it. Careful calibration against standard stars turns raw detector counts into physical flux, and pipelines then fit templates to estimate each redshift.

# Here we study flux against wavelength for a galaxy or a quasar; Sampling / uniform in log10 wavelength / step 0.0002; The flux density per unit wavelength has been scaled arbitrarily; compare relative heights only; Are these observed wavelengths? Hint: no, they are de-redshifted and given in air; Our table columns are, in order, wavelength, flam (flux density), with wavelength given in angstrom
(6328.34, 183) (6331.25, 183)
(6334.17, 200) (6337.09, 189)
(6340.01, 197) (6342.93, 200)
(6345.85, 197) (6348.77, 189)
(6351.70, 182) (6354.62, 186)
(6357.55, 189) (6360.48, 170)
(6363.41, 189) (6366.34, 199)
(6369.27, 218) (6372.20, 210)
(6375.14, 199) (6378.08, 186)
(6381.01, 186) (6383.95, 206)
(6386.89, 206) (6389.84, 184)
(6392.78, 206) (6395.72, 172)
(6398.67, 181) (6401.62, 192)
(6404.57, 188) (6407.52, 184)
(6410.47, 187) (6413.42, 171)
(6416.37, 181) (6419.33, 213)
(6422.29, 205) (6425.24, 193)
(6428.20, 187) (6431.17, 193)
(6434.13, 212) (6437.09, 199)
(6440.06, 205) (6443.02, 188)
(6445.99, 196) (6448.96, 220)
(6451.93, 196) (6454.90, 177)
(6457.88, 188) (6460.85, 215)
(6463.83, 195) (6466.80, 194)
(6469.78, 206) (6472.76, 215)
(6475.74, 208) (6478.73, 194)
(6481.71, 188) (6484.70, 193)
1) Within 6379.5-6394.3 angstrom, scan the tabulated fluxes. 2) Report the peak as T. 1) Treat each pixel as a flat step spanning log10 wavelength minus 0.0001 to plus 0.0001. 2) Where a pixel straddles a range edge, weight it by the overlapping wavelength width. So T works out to 206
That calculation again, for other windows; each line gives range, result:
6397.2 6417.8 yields 192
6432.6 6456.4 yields 220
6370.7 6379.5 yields 210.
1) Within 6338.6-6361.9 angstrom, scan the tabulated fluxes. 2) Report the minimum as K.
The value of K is 170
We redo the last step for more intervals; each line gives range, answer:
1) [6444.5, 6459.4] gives 177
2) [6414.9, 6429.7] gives 181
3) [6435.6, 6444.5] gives 188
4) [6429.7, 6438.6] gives 193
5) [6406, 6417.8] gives 171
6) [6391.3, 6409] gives 172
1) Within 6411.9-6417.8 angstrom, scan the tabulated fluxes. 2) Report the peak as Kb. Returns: 181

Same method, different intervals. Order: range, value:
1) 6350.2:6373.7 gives 218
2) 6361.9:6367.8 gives 199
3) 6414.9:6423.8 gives 213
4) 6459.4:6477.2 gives 215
